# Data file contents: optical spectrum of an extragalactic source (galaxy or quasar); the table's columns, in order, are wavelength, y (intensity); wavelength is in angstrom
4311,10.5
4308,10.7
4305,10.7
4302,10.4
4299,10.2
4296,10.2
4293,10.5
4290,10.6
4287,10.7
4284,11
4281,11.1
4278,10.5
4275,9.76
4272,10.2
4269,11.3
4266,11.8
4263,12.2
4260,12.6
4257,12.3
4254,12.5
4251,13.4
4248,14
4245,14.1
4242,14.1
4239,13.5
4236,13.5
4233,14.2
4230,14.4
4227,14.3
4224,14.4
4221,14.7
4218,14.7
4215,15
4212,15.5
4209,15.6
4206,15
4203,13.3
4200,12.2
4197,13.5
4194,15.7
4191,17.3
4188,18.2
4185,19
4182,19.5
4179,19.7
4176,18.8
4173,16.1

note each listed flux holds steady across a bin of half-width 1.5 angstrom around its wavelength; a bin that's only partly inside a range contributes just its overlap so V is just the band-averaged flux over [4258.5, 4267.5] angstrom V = 12.2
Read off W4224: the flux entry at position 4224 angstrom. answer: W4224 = 14.4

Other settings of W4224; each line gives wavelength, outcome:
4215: 15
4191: 17.3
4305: 10.7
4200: 12.2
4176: 18.8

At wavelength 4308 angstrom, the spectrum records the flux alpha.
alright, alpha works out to 10.7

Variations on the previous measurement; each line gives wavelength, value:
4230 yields 14.4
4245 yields 14.1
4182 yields 19.5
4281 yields 11.1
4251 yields 13.4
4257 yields 12.3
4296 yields 10.2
